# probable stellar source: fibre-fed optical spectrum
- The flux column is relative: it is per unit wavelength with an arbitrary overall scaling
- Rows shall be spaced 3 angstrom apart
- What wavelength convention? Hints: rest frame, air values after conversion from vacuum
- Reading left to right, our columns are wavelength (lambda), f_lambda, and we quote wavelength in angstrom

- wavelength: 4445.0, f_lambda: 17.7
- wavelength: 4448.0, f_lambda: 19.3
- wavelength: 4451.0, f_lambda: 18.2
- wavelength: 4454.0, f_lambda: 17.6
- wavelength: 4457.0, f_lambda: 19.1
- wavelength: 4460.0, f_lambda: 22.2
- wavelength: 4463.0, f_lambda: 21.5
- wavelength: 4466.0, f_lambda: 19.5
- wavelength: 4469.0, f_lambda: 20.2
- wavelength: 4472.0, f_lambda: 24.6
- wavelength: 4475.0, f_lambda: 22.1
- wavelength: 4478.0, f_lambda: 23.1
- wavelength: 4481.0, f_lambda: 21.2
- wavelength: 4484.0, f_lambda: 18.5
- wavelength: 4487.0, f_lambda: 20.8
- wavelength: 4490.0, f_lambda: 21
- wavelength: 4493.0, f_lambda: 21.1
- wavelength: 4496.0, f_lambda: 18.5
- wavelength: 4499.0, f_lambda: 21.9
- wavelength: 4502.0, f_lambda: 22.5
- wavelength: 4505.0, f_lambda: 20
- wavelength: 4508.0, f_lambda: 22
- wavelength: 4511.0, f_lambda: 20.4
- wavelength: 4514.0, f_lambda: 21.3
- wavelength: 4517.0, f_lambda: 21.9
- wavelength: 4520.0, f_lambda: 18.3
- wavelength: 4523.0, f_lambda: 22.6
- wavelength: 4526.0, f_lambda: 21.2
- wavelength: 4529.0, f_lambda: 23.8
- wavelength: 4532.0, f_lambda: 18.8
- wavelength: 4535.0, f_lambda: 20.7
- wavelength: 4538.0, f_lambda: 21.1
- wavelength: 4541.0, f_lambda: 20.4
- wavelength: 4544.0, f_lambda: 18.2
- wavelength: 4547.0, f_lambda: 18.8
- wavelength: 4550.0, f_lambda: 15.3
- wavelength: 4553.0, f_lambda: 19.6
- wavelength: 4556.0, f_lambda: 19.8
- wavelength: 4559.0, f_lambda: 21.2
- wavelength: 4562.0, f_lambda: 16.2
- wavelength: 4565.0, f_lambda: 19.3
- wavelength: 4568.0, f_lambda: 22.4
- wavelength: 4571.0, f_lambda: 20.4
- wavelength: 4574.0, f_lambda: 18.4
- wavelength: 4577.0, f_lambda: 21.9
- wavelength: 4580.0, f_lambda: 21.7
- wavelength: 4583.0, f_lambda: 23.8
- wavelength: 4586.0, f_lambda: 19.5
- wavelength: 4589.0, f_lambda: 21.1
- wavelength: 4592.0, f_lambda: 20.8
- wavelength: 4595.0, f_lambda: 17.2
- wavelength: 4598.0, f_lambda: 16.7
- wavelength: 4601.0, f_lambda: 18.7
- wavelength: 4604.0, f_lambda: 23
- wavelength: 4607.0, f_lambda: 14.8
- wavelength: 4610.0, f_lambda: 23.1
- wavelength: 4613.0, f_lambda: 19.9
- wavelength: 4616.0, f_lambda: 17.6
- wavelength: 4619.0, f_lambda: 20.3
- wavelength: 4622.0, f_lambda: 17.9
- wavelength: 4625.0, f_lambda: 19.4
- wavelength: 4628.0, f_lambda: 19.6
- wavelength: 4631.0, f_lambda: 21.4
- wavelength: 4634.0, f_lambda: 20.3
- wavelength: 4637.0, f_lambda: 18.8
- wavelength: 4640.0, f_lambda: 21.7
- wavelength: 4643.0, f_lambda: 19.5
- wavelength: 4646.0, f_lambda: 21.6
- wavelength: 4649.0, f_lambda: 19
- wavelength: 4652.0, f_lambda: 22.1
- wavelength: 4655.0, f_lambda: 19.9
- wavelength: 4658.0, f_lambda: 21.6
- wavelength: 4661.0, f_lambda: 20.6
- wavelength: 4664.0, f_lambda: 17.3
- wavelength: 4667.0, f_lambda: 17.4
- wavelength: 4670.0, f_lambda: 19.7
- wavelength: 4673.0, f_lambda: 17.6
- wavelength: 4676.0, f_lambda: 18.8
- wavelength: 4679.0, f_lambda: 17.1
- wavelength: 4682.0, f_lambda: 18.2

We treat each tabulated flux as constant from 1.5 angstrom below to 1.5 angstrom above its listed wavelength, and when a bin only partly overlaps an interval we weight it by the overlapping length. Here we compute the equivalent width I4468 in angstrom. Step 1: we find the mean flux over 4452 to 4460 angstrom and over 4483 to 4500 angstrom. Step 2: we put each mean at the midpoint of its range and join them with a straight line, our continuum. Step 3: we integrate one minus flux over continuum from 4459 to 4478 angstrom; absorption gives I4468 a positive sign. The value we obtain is -2.2 angstrom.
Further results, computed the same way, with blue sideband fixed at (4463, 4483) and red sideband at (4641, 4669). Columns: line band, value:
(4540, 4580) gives 2.65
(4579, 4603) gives 0.68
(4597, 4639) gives 1.70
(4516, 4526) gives 0.14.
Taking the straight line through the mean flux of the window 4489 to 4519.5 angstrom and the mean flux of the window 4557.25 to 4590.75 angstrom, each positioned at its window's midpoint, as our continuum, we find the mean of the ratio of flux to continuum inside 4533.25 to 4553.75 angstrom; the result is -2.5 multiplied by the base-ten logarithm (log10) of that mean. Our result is 0.09 mag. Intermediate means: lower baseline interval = 21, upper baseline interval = 20.5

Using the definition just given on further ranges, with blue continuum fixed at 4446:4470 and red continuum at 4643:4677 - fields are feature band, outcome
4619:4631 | 0.01 mag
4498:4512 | -0.09 mag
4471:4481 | -0.17 mag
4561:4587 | -0.05 mag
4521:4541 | -0.08 mag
